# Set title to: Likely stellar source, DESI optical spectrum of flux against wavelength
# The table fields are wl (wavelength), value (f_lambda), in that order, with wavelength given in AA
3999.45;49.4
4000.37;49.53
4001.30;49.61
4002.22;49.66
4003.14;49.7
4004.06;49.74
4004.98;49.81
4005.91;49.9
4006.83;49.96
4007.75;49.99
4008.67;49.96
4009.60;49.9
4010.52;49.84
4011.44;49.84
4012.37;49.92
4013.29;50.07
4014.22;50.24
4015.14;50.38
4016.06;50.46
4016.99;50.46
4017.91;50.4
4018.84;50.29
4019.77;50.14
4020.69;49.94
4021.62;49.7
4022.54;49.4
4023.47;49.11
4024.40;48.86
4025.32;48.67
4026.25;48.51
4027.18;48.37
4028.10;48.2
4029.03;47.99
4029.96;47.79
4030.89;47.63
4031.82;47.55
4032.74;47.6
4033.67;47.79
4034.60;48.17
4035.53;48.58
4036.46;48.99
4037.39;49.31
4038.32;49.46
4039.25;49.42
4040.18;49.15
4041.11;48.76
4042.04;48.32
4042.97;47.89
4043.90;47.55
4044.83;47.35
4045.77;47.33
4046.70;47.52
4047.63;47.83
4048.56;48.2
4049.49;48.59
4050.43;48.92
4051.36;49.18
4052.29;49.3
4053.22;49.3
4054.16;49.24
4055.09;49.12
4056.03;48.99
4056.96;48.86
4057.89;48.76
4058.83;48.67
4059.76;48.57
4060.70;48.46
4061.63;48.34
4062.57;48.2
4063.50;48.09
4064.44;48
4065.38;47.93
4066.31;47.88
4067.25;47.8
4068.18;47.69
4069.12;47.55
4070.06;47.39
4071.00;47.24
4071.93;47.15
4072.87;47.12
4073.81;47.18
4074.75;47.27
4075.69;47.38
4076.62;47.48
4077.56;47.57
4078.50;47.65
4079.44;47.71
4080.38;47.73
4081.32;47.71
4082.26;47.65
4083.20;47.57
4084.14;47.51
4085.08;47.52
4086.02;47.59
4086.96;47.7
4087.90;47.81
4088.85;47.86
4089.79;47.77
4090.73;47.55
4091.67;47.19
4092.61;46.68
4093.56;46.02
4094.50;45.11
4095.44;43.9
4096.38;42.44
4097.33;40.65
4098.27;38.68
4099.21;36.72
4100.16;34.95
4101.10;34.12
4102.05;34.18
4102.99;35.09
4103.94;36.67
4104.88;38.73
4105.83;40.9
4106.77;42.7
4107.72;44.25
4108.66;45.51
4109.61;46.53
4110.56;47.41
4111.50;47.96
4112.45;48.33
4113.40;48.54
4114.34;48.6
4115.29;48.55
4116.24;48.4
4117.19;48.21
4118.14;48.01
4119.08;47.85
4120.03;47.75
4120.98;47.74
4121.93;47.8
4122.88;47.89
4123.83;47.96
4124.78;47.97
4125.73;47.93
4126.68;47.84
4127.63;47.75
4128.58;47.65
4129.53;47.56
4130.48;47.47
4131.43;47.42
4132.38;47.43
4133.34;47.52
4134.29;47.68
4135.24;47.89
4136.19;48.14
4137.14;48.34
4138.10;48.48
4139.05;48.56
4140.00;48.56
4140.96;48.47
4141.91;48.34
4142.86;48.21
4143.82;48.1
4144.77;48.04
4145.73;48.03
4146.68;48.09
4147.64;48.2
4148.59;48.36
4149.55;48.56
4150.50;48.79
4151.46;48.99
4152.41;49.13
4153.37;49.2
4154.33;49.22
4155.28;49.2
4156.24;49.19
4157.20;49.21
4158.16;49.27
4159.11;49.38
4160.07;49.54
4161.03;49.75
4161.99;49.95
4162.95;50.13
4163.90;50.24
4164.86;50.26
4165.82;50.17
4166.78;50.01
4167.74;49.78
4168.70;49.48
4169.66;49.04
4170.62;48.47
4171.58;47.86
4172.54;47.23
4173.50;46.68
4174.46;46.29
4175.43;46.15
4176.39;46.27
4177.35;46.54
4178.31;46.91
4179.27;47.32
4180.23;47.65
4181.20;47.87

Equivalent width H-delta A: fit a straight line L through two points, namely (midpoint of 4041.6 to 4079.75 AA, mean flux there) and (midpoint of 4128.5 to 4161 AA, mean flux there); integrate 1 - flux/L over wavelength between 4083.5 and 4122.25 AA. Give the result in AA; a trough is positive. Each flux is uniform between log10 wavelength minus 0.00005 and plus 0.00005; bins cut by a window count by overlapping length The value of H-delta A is 3.0 AA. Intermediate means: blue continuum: 48.1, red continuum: 48.4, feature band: 44.6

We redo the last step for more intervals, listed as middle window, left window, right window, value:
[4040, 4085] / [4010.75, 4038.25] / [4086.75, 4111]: -2.28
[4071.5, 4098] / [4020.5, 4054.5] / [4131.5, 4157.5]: 0.94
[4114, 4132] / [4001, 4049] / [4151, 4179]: 0.34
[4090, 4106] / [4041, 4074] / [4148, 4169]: 2.63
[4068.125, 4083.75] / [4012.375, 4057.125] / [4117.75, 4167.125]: 0.41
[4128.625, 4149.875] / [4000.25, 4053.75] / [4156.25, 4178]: 0.31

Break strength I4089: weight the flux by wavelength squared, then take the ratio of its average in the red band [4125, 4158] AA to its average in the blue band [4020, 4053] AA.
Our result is 1.0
